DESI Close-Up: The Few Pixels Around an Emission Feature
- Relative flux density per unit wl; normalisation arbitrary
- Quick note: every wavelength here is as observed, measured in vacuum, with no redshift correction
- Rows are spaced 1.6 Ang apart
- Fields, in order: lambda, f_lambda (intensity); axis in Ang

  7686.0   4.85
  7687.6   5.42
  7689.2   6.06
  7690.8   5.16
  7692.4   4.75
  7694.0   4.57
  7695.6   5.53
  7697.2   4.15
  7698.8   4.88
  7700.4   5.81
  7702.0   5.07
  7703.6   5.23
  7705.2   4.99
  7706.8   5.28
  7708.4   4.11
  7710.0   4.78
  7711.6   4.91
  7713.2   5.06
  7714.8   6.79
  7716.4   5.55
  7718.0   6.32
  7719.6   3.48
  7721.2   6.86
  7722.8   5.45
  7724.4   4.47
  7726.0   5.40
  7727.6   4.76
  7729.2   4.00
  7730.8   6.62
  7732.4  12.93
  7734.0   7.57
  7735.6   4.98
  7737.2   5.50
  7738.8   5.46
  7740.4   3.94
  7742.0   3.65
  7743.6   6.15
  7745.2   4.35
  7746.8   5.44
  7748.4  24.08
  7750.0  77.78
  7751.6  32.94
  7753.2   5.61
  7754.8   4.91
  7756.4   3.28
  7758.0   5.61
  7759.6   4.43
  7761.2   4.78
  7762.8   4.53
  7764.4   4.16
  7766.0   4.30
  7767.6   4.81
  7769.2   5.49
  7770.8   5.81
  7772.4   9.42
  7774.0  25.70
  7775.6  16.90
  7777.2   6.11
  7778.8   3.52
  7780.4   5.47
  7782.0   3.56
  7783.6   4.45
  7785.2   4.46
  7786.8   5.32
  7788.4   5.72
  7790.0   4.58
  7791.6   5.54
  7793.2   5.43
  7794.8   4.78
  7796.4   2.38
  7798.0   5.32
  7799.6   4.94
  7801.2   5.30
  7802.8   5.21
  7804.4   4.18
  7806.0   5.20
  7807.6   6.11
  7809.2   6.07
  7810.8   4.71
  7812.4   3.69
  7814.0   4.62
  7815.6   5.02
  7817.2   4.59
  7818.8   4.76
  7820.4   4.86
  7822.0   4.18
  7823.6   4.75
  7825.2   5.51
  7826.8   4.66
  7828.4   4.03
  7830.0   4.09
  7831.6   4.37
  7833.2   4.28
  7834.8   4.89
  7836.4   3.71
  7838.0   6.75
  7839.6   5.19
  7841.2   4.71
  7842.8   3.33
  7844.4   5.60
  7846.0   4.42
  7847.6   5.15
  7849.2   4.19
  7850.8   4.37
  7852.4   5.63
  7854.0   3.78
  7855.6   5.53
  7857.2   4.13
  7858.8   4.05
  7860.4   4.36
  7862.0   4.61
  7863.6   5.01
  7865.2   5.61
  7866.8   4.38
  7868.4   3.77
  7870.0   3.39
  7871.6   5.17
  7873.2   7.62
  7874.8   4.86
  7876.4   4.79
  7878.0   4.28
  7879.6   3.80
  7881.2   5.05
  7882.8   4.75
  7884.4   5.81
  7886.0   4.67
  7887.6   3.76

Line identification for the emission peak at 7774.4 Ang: [N II]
